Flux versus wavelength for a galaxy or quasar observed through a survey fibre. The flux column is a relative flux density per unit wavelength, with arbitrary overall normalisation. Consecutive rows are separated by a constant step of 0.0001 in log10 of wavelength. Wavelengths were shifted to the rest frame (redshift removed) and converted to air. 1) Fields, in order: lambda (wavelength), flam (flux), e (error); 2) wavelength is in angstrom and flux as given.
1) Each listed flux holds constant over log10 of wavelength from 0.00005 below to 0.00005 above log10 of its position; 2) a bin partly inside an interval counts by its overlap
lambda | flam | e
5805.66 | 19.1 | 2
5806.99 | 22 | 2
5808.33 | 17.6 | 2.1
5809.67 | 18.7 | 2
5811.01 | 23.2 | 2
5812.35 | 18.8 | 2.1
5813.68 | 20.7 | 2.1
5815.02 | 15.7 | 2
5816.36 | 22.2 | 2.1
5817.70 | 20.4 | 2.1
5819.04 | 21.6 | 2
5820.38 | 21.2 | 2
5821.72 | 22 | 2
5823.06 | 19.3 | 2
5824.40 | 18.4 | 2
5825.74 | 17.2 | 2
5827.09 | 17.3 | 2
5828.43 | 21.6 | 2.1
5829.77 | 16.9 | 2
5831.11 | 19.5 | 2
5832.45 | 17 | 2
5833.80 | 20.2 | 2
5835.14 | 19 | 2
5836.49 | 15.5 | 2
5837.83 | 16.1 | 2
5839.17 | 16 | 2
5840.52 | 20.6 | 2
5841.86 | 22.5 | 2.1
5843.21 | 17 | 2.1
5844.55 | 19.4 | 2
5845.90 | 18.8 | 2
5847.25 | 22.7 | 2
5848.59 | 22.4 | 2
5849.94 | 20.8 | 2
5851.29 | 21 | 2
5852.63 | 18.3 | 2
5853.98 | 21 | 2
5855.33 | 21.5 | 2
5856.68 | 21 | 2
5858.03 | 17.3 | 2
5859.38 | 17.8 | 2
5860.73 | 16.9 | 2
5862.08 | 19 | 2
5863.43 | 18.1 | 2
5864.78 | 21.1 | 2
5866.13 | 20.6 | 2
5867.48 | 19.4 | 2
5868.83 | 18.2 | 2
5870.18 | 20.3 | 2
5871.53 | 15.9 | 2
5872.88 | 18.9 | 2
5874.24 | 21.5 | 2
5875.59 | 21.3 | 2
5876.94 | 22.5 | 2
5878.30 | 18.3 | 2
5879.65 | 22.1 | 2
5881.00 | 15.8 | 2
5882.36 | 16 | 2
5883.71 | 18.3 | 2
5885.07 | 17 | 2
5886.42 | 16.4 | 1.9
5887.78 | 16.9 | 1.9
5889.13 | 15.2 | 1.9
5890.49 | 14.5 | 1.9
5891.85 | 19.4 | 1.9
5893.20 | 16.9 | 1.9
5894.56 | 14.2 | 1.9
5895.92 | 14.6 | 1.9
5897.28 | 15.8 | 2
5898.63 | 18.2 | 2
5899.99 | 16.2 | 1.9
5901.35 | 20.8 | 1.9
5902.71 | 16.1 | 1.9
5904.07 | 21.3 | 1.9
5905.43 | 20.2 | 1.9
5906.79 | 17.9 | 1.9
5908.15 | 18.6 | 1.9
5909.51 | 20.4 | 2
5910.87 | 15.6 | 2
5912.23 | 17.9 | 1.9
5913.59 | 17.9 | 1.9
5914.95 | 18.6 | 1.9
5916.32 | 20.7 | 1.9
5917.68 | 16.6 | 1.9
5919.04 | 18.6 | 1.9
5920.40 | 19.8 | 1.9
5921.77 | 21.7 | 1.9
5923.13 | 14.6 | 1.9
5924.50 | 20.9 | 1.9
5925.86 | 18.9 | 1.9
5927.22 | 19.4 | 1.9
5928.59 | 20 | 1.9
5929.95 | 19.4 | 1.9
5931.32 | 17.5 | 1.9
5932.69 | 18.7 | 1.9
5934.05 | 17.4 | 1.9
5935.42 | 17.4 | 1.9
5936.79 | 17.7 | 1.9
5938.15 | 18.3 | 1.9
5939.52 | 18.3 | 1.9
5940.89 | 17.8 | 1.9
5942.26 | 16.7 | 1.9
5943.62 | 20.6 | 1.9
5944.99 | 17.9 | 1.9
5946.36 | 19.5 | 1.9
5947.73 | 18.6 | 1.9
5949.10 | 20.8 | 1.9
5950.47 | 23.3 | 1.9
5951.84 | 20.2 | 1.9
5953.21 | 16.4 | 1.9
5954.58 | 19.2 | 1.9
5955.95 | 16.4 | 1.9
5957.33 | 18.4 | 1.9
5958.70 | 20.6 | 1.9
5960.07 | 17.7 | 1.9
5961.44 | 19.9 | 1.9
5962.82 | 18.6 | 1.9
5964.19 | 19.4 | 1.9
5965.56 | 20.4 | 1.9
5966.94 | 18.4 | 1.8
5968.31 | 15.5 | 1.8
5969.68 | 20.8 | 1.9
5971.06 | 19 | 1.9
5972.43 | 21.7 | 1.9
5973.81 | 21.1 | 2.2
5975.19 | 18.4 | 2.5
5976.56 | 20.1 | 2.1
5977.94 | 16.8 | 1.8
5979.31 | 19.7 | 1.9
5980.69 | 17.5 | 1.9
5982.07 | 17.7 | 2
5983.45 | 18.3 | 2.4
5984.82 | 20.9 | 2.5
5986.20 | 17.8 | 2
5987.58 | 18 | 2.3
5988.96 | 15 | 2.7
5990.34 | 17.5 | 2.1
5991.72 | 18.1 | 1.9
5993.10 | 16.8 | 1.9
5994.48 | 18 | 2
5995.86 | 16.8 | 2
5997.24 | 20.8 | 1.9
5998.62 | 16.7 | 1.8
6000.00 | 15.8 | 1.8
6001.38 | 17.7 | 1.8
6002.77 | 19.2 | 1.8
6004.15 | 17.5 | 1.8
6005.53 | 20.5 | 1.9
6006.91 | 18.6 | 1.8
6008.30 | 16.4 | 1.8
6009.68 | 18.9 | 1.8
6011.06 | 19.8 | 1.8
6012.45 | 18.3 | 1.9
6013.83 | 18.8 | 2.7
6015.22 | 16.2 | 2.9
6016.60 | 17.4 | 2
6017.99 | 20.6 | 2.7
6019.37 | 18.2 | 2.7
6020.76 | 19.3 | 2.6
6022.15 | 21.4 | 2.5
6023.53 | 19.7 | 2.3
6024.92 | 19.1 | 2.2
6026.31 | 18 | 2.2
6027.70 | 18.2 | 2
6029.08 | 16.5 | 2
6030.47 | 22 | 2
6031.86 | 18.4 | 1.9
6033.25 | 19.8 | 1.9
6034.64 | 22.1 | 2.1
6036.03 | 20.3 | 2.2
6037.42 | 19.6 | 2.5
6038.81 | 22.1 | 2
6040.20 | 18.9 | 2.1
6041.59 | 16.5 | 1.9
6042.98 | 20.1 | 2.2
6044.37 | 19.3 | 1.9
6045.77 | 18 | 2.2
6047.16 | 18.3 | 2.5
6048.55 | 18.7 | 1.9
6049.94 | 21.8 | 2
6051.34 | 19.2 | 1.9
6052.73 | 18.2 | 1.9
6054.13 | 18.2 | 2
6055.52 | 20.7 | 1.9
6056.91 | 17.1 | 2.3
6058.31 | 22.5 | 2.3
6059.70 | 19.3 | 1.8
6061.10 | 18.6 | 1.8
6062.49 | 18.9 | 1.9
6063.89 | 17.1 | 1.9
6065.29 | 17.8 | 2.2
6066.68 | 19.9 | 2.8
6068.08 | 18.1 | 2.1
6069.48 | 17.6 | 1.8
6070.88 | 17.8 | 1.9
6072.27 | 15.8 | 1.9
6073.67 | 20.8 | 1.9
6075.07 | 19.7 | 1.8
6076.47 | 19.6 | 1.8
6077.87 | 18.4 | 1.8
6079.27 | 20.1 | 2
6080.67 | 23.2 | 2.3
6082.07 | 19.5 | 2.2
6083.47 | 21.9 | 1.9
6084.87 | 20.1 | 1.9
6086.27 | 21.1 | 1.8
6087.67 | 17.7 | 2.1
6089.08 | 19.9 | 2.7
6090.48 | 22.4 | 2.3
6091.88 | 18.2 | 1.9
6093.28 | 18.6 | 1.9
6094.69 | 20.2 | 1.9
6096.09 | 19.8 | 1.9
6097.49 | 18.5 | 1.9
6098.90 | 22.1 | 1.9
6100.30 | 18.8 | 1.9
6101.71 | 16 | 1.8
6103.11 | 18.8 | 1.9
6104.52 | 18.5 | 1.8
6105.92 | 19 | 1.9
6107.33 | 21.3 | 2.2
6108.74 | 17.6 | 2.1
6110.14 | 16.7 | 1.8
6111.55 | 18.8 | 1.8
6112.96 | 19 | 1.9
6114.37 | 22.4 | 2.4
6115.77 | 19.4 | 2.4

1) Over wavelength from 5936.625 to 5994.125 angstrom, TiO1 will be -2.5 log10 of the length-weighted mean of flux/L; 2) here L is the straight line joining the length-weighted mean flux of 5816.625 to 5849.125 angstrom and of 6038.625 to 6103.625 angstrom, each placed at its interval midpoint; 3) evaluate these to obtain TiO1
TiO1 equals 0.03 mag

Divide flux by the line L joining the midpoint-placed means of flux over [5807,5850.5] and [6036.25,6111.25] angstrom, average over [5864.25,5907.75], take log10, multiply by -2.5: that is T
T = 0.07 mag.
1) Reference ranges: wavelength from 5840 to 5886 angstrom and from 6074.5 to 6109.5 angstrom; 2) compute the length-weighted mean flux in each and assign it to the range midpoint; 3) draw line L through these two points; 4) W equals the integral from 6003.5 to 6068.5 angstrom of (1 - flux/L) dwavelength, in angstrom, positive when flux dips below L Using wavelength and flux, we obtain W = 1.8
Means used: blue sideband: 19.5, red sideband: 19.6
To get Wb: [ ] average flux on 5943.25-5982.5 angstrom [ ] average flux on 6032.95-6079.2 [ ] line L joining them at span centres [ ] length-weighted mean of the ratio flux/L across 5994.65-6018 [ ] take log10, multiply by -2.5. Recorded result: 0.056 mag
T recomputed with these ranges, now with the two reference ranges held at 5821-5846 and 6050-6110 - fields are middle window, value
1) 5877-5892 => 0.08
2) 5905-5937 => 0.02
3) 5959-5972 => 0.00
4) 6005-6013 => 0.02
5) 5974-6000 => 0.06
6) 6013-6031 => 0.02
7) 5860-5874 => -0.01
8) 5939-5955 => -0.01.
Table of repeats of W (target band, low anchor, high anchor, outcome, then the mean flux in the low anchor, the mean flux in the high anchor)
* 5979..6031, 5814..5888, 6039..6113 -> 2.2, 19.2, 19.2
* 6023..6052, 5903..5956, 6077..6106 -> 0.0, 18.8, 19.7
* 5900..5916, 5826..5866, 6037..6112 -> 0.5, 19.2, 19.2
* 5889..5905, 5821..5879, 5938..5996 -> 1.7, 19.3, 18.7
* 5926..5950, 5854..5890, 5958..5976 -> 0.7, 18.8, 19.4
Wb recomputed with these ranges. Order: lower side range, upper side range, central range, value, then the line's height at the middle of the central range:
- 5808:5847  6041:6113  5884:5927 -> 0.08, 19.2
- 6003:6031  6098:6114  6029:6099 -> -0.04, 18.8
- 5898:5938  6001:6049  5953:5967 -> 0.00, 18.7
